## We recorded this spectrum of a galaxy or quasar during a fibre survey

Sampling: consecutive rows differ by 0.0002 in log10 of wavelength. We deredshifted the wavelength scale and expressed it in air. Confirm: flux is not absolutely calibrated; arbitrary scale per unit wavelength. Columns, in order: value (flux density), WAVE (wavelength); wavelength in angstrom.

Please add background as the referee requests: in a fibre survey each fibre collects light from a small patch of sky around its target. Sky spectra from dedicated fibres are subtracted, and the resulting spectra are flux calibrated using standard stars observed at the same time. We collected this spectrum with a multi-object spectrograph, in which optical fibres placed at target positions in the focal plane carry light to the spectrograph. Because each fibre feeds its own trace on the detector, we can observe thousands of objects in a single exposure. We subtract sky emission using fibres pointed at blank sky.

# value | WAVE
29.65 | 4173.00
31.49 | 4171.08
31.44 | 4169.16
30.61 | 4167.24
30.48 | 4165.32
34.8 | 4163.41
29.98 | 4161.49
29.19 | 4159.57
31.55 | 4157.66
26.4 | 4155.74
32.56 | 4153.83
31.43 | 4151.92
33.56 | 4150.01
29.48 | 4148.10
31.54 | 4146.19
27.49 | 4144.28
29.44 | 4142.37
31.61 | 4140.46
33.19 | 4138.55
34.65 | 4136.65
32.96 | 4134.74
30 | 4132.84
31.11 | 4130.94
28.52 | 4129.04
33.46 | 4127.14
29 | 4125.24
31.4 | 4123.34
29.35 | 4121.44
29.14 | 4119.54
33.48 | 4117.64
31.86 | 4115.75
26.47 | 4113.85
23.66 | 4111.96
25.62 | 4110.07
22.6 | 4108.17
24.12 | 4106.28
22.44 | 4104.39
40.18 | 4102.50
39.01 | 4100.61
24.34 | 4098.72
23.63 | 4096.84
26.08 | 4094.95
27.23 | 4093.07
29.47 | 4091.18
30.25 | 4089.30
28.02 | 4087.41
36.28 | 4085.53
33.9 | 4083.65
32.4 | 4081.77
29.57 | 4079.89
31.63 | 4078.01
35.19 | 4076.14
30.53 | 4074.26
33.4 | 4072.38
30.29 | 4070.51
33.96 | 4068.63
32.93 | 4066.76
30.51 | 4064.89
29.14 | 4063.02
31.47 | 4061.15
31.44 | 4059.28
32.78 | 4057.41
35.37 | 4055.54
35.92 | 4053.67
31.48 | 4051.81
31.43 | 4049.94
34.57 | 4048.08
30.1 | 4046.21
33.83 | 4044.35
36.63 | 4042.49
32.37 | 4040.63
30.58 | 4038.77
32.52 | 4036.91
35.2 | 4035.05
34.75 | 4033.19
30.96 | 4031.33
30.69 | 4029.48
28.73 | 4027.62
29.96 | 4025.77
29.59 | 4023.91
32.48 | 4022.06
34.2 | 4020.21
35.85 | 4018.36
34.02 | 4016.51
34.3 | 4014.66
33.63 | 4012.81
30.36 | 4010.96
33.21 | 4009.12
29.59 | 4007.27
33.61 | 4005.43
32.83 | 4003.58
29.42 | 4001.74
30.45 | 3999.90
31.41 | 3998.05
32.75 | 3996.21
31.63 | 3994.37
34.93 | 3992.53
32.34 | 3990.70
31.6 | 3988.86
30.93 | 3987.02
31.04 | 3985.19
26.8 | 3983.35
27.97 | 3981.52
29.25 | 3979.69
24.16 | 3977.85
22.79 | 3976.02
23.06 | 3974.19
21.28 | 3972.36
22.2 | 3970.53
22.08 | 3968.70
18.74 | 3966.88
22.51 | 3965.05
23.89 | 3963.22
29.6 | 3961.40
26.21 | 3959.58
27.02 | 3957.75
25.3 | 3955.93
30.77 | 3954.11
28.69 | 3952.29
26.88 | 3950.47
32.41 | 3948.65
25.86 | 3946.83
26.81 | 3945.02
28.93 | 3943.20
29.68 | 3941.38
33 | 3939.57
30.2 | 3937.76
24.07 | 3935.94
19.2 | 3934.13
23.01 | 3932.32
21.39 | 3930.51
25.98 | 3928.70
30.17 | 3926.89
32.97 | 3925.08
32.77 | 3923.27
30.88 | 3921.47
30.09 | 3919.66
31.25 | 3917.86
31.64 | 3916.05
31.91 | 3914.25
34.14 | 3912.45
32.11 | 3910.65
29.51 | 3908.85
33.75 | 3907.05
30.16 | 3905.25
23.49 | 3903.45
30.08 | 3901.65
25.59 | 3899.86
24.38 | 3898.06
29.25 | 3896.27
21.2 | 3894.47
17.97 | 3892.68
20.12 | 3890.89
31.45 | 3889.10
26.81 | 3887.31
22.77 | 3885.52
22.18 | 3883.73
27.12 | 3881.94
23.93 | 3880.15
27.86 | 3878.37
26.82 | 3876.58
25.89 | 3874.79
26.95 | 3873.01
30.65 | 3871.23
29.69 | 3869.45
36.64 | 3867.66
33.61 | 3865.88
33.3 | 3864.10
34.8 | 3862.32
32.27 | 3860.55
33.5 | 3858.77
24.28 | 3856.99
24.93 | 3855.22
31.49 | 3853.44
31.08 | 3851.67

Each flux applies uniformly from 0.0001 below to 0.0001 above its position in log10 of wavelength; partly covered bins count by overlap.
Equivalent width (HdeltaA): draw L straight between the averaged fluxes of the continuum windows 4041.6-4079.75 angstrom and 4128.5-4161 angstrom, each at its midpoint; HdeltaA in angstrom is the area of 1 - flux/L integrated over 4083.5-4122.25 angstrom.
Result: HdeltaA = 3.6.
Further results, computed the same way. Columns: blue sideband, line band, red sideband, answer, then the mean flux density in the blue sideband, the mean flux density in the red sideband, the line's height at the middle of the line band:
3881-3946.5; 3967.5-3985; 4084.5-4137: 2.3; 27.7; 29.4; 28.2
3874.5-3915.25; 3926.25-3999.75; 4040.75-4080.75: 5.1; 26.9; 32.5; 29.2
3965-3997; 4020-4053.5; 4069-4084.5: -2.5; 27.1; 32.2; 30.1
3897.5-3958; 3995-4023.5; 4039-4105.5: -2.0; 28.7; 31.6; 30.3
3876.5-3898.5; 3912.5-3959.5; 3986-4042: -1.7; 24.7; 32.2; 27.6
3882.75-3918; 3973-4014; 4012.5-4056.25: 1.4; 27.4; 32.9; 31.2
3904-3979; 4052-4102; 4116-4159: -2.6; 27.5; 31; 29.9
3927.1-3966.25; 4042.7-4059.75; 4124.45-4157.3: -2.4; 26.7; 31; 29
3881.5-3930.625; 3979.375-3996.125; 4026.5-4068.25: -0.2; 28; 32.4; 30.6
